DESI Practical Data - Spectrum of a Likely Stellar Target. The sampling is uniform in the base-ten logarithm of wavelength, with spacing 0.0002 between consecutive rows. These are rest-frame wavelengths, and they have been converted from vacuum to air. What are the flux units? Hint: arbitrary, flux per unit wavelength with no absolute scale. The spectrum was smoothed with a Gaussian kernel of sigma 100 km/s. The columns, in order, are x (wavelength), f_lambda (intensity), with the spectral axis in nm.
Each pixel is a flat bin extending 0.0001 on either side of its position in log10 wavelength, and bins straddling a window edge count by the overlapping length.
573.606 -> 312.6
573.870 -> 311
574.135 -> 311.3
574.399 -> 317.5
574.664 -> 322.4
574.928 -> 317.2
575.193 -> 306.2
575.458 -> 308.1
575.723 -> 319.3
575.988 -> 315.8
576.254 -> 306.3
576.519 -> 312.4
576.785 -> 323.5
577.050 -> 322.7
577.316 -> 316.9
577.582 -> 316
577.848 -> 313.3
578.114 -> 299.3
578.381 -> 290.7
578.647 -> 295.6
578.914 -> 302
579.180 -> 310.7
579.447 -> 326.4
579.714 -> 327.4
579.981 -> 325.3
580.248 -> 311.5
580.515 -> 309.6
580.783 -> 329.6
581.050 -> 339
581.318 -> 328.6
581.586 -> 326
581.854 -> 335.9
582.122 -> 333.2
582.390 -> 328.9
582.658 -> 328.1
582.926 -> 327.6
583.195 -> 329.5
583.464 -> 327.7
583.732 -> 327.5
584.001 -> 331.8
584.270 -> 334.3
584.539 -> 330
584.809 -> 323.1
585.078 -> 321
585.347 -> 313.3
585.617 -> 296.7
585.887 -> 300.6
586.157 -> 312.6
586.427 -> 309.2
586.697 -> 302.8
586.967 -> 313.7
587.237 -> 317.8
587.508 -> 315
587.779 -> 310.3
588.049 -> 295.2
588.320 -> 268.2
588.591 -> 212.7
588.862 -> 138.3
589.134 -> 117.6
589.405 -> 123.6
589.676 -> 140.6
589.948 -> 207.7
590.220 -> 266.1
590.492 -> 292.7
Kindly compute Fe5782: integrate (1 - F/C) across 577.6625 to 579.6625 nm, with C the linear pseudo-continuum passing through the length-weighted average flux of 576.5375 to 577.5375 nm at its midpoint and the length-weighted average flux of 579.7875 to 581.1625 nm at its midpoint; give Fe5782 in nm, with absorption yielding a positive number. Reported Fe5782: 0.09 nm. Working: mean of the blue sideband 320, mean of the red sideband 323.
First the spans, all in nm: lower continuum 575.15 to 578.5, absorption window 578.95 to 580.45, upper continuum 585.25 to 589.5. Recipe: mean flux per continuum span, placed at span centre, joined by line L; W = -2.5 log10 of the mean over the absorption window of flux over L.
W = -0.068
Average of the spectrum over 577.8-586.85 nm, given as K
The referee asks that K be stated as 319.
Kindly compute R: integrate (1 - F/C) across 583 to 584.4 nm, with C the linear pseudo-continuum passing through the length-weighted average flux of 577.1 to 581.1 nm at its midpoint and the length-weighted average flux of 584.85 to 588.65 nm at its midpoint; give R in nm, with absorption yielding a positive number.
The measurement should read -0.11 nm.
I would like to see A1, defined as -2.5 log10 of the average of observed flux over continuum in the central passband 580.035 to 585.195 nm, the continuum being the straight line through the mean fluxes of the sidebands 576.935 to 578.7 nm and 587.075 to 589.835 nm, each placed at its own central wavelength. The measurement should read -0.21 mag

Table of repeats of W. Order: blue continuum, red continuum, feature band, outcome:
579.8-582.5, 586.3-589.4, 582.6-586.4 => -0.10 mag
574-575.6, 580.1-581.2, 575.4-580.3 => 0.02 mag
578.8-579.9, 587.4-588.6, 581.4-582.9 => -0.08 mag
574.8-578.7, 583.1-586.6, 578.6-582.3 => -0.02 mag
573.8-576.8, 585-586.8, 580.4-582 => -0.06 mag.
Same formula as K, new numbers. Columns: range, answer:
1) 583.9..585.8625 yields 320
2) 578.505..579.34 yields 304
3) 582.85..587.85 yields 318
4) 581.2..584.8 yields 330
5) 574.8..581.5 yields 315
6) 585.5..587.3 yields 307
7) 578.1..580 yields 309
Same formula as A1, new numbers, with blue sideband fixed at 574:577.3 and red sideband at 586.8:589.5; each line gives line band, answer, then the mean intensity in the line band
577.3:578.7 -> -0.01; 305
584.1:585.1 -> -0.24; 328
